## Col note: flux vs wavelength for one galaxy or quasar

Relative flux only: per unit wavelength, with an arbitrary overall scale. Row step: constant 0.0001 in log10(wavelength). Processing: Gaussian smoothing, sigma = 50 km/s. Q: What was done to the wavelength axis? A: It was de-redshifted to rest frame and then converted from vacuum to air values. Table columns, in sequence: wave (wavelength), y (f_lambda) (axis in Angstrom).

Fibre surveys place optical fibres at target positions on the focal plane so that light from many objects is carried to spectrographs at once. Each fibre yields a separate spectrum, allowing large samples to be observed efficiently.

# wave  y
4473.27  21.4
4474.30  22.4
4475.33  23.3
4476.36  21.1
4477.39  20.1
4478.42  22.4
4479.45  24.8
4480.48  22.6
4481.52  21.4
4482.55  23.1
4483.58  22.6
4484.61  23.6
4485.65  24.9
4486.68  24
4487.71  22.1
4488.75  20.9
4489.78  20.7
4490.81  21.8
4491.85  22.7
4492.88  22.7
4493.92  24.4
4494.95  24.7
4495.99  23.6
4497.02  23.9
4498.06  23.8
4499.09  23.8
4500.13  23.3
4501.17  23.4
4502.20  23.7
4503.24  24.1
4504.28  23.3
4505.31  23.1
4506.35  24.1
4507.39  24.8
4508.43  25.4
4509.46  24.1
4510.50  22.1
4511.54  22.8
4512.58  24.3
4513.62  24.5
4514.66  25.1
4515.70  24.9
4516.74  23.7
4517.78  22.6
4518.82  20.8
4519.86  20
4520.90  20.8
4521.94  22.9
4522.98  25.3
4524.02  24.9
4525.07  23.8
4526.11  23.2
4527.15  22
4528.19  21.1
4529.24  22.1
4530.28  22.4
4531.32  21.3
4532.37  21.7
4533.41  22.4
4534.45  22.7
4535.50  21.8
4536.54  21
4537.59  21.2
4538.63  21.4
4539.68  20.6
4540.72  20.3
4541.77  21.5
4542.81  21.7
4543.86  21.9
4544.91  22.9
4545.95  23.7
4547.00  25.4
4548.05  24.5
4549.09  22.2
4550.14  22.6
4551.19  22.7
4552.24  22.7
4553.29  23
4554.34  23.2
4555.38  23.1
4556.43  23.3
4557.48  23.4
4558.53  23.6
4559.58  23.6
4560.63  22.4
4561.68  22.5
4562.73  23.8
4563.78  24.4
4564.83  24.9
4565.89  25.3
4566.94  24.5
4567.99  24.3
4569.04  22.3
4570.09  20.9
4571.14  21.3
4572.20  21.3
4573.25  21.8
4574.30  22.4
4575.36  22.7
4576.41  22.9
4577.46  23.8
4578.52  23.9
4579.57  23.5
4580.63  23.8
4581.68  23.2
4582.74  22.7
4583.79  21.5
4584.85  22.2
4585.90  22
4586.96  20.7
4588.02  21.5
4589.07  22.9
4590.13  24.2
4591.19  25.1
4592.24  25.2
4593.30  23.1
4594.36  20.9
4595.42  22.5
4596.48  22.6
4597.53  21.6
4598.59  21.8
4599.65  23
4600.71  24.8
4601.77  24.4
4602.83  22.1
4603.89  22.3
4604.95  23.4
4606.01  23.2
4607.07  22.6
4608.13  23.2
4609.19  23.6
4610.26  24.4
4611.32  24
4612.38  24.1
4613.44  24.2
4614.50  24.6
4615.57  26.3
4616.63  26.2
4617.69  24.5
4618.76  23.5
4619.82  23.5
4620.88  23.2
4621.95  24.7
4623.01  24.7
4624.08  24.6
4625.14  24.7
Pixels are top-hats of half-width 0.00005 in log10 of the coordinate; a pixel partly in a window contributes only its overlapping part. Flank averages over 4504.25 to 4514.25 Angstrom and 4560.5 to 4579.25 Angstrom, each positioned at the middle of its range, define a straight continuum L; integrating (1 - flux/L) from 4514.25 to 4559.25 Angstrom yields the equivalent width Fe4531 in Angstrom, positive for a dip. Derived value 1.8 Angstrom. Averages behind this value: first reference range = 23.9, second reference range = 23.1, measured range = 22.6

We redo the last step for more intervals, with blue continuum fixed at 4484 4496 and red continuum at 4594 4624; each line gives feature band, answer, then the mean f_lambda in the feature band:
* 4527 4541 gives 1.0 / 21.6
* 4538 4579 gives 0.8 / 22.9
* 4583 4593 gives 0.3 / 22.8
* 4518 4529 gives 0.3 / 22.5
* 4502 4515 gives -0.5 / 23.9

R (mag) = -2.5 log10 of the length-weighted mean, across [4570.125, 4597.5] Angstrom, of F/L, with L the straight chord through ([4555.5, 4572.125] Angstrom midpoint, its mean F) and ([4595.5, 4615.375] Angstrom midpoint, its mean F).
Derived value 0.03 mag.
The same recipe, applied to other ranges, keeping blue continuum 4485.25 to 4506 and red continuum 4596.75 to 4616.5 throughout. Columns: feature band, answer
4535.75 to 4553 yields 0.053 mag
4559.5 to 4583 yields 0.016 mag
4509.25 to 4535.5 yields 0.024 mag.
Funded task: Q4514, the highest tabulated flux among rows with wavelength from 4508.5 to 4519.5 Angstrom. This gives 25.1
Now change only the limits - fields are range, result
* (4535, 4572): 25.4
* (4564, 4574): 25.3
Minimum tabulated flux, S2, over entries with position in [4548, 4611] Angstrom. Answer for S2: 20.7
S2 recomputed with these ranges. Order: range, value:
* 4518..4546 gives 20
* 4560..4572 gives 20.9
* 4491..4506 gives 22.7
